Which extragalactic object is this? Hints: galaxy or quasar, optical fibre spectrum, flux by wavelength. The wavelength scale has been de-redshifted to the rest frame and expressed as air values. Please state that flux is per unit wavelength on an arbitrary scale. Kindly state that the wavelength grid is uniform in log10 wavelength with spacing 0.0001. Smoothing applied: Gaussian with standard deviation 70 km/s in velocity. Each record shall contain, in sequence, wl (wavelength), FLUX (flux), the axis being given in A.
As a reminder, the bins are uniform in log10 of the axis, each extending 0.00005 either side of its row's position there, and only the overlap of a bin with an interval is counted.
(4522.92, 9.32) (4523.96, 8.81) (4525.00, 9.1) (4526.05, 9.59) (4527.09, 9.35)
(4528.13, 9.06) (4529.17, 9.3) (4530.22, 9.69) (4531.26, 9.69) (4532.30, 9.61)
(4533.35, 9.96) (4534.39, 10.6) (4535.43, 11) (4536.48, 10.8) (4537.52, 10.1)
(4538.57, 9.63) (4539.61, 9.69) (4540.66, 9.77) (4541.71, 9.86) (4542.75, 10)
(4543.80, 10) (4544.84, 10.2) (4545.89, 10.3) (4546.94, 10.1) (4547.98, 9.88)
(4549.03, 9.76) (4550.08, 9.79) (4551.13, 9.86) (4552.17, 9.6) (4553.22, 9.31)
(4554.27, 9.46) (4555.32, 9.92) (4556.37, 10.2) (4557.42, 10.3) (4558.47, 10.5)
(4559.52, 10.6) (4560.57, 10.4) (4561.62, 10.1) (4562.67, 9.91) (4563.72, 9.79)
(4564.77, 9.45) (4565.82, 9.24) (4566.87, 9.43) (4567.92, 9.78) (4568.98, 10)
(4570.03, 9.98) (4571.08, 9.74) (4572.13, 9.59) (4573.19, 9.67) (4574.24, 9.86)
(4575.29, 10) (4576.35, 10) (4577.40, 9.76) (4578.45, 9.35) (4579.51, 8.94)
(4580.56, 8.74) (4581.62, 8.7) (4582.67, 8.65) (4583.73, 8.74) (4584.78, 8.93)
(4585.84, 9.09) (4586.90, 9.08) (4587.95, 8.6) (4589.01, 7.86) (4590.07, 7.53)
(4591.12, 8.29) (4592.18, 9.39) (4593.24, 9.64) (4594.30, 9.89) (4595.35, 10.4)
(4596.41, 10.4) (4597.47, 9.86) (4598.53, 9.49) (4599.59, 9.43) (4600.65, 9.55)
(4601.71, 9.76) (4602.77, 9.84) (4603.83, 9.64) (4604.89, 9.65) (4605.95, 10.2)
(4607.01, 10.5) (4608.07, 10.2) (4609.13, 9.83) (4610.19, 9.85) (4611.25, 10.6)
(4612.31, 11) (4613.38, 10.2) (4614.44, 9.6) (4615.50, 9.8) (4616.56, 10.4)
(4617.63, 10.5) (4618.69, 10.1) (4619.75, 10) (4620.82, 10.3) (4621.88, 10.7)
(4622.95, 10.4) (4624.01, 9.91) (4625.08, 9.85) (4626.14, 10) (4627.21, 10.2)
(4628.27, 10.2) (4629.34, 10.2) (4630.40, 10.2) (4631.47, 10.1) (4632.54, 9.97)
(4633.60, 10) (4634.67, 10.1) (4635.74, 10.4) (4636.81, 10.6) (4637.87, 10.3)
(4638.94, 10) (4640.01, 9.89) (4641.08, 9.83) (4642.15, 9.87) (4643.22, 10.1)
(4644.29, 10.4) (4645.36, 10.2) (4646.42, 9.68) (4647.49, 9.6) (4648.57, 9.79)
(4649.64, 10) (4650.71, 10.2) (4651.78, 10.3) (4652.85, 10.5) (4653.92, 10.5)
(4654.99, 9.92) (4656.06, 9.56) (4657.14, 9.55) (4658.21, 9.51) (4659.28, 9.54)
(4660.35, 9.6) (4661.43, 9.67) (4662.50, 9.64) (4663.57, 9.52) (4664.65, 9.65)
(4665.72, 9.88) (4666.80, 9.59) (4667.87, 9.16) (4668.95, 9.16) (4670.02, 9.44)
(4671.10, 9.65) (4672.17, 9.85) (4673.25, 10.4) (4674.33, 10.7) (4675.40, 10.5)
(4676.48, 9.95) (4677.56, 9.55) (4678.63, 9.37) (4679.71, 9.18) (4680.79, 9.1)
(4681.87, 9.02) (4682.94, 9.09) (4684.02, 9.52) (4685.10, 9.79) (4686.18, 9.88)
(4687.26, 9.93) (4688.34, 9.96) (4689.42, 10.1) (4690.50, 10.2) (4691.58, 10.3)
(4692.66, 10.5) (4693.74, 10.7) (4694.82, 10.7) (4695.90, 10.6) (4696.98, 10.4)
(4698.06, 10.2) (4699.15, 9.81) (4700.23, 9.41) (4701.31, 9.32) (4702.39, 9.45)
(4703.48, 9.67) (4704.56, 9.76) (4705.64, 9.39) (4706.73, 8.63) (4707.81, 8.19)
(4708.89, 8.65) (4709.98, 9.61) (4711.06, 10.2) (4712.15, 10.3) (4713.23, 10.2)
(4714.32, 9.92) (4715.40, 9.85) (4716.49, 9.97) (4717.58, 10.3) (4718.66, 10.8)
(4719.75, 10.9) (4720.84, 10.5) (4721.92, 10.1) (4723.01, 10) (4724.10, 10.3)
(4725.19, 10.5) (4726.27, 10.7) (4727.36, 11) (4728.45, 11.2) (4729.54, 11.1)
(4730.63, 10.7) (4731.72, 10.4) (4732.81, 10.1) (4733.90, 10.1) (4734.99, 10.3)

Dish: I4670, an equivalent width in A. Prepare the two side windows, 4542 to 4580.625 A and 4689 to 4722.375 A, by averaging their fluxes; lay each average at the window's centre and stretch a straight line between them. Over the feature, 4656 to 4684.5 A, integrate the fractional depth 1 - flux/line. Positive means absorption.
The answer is 0.9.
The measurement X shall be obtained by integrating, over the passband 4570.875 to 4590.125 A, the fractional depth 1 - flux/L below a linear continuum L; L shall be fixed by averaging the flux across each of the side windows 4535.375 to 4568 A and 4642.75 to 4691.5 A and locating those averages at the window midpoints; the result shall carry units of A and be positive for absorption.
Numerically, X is 1.5 A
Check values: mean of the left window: 9.95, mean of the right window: 9.79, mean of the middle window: 9.12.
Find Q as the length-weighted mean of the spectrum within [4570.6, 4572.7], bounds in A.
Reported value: 9.64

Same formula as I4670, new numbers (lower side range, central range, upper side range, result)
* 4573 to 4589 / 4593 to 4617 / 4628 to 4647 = -1.1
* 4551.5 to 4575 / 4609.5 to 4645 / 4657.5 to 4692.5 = -1.4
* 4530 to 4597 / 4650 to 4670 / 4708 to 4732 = 0.6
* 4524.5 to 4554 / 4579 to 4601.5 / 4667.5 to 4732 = 1.7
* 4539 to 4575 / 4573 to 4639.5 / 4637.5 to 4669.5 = 0.6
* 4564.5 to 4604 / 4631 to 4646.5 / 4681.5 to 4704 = -0.7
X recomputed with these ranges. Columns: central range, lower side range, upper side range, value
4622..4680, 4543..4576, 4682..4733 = 0.4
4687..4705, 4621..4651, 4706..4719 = -0.5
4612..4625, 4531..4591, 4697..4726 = -0.6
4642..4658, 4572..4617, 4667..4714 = -0.6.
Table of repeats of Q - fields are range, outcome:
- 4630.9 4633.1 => 10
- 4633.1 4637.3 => 10.3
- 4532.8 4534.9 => 10.3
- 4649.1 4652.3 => 10.2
